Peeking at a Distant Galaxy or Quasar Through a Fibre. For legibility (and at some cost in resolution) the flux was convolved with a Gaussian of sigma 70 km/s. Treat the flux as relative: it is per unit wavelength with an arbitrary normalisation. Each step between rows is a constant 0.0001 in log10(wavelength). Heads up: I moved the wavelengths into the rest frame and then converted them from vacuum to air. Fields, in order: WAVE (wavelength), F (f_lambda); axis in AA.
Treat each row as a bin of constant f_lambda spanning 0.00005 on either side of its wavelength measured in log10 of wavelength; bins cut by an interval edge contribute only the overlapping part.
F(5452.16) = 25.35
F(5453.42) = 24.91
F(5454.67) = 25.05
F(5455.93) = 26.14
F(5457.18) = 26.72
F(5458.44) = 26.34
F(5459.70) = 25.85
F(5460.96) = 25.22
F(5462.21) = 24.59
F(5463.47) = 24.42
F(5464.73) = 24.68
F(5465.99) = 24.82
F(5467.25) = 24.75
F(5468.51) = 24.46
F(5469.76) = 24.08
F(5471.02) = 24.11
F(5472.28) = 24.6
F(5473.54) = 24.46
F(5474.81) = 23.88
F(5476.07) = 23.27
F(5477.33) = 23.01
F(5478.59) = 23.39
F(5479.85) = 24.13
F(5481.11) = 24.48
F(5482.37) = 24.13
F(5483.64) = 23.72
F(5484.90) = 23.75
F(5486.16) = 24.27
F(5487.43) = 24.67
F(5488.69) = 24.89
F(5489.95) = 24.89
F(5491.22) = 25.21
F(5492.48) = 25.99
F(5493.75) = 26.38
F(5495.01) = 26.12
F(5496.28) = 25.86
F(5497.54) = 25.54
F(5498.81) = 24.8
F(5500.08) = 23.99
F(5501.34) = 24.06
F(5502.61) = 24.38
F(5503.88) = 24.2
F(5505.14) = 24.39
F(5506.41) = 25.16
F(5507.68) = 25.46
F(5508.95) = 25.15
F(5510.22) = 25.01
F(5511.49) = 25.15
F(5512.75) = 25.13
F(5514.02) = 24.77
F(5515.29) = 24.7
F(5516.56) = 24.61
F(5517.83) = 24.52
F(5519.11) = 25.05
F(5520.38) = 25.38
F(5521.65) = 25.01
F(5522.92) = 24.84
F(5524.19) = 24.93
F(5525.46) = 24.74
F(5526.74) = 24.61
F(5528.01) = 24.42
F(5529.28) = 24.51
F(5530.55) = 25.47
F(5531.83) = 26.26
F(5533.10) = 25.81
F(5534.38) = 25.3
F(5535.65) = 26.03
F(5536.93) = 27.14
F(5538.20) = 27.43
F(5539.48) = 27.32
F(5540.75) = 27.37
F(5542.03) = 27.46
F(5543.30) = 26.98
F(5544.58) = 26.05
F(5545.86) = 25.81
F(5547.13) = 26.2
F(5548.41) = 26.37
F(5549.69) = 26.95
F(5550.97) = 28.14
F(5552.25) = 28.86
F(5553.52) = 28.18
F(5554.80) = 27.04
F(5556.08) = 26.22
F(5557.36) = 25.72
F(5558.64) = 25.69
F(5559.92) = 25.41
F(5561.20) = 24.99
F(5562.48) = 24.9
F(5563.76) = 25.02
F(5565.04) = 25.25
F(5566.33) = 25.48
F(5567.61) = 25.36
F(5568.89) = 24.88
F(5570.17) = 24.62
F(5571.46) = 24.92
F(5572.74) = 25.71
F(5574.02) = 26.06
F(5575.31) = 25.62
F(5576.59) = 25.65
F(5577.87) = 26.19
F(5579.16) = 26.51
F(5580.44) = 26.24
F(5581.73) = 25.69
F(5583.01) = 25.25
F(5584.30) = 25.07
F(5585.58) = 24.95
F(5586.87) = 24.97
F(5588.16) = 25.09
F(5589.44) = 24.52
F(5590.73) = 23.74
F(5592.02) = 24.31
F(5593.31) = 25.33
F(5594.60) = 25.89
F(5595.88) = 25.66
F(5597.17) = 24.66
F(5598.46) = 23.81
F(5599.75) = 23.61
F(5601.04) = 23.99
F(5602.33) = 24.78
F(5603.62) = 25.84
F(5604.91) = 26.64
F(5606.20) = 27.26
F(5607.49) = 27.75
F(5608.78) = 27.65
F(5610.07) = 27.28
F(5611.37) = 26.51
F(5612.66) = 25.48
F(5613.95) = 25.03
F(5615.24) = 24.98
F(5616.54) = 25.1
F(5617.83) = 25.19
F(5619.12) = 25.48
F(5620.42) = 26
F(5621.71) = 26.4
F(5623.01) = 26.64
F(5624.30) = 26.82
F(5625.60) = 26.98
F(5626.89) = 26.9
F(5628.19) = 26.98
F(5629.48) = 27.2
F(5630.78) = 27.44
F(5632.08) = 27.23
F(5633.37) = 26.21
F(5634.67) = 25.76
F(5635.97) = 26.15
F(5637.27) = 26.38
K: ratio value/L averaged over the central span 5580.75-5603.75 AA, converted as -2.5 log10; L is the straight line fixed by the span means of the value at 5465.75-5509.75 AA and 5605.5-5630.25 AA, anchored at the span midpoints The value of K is 0.05 mag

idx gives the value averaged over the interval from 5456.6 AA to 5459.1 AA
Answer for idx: 26.5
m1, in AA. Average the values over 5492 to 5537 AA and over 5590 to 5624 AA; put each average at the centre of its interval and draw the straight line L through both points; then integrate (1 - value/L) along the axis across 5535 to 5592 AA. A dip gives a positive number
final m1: -1.35 AA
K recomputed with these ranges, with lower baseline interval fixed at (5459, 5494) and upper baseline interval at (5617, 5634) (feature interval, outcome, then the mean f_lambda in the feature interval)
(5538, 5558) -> -0.06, 27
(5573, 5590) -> 0.02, 25.5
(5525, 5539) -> -0.02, 25.6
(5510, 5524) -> 0.01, 24.9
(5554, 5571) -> 0.01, 25.4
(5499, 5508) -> 0.02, 24.5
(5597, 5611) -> 0.02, 25.8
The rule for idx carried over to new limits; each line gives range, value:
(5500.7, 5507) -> 24.5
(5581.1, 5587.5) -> 25.2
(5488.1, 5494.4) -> 25.5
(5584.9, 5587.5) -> 25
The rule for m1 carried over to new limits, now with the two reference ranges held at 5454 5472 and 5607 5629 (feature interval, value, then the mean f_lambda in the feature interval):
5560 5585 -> 0.5 AA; 25.4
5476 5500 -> 0.6 AA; 24.7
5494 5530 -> 0.8 AA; 24.9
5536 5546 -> -0.5 AA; 27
